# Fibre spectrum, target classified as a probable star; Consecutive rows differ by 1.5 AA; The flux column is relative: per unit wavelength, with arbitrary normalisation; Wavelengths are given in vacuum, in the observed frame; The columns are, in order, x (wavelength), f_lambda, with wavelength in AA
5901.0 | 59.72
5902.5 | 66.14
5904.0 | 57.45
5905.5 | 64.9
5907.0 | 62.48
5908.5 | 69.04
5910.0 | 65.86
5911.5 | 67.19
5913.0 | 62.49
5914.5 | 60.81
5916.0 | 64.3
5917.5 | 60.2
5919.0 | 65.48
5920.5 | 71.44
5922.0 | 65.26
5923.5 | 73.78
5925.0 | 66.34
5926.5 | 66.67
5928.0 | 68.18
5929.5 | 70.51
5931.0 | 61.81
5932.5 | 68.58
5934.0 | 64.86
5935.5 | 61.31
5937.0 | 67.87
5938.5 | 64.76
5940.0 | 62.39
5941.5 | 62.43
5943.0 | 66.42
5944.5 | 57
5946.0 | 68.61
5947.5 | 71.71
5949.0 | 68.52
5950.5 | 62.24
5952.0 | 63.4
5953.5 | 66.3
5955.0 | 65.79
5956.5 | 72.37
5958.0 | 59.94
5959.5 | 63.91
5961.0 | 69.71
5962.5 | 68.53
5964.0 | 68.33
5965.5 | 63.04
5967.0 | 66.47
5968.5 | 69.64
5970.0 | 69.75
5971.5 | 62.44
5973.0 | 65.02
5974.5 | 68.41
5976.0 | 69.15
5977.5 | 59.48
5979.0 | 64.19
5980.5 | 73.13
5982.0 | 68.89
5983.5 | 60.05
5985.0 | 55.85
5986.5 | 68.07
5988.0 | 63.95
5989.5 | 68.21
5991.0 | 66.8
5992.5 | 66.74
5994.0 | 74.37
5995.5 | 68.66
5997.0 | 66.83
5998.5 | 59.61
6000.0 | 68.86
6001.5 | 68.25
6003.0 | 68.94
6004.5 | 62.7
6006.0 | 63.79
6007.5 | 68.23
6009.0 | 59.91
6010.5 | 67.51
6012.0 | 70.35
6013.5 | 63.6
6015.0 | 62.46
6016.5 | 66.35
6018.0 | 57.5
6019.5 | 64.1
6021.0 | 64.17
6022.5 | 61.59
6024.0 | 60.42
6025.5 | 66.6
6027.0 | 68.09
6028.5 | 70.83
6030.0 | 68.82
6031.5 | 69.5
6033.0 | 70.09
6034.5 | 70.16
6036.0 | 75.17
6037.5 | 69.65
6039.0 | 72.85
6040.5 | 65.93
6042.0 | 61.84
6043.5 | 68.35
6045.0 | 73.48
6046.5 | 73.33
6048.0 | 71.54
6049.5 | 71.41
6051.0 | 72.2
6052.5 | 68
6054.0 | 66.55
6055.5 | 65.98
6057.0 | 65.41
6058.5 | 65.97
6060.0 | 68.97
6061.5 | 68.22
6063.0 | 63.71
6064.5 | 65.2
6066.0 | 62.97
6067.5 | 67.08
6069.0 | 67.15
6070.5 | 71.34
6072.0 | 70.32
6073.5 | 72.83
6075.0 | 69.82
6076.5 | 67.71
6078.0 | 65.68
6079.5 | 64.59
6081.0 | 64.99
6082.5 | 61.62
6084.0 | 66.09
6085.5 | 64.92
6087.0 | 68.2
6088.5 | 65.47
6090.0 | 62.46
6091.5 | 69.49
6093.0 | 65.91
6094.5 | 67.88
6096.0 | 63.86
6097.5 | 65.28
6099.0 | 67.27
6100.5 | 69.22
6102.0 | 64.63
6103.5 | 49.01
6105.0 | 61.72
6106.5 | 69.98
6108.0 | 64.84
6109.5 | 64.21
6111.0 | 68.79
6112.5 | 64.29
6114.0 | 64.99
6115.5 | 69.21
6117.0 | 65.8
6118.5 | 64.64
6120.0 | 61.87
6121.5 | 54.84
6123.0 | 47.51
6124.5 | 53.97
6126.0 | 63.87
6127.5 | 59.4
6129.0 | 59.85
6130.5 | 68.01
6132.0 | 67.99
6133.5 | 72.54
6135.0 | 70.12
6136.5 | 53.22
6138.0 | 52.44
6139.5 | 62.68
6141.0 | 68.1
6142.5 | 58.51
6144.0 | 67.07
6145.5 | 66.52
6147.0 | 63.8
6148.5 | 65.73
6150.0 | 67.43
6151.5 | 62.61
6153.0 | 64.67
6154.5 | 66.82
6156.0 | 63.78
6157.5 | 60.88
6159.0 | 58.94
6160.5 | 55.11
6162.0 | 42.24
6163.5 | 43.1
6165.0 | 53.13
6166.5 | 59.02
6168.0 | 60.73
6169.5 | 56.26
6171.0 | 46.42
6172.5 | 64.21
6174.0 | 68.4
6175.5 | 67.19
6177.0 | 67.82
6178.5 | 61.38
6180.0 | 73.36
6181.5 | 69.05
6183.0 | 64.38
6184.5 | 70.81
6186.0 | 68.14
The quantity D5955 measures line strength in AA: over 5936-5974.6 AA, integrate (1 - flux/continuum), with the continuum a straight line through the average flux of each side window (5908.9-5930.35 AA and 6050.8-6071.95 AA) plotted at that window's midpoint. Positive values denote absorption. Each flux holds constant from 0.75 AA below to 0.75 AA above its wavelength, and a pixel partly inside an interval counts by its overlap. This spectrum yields 0.4 AA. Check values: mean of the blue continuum 66.3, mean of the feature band 65.9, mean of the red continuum 67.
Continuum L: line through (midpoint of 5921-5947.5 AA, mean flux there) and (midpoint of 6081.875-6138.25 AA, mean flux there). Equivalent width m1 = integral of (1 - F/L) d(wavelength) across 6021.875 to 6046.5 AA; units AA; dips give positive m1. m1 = -1.48 AA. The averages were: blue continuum 65.9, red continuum 63.7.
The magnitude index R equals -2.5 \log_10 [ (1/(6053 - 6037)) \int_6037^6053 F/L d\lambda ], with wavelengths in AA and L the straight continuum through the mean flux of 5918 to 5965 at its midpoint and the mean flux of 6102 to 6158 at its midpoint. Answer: -0.09 mag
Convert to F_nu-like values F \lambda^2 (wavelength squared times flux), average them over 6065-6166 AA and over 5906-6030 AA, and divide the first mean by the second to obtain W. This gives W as 1.0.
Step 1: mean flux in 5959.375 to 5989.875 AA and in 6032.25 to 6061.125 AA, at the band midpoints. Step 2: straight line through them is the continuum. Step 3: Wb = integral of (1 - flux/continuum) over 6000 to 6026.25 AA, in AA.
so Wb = 1.2 AA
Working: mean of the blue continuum 66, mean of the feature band 64.6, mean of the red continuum 69.3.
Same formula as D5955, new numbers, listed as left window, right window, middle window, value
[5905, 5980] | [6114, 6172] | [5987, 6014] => -0.95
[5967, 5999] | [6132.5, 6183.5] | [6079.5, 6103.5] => -0.69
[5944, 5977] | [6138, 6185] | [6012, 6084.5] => -3.35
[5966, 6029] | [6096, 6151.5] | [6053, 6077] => -1.13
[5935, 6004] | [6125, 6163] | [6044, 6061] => -1.34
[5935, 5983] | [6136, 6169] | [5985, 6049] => -2.86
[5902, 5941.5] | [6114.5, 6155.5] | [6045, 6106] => -2.95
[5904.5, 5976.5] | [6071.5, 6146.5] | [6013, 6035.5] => -0.23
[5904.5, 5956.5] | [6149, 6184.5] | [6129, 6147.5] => -0.76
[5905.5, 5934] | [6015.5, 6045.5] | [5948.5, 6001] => 0.34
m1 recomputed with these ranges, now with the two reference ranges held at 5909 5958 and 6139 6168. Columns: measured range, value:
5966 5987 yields -0.3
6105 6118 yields -1.0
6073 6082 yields -0.7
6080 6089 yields -0.4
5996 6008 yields -0.3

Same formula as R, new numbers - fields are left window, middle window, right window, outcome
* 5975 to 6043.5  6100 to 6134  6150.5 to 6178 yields -0.03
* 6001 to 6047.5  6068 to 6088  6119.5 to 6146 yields -0.05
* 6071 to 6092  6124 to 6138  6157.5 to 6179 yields -0.02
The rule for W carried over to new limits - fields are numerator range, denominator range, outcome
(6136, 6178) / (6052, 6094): 0.93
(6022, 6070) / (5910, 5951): 1.08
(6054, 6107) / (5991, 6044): 1.01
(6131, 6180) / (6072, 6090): 0.95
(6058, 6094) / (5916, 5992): 1.05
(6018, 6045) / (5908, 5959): 1.06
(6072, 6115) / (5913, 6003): 1.04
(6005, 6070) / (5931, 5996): 1.04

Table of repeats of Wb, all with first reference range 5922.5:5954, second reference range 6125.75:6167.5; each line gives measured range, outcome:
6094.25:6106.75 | -0.3 AA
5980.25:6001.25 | -0.5 AA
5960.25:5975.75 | -0.5 AA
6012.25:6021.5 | 0.1 AA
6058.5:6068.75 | -0.5 AA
